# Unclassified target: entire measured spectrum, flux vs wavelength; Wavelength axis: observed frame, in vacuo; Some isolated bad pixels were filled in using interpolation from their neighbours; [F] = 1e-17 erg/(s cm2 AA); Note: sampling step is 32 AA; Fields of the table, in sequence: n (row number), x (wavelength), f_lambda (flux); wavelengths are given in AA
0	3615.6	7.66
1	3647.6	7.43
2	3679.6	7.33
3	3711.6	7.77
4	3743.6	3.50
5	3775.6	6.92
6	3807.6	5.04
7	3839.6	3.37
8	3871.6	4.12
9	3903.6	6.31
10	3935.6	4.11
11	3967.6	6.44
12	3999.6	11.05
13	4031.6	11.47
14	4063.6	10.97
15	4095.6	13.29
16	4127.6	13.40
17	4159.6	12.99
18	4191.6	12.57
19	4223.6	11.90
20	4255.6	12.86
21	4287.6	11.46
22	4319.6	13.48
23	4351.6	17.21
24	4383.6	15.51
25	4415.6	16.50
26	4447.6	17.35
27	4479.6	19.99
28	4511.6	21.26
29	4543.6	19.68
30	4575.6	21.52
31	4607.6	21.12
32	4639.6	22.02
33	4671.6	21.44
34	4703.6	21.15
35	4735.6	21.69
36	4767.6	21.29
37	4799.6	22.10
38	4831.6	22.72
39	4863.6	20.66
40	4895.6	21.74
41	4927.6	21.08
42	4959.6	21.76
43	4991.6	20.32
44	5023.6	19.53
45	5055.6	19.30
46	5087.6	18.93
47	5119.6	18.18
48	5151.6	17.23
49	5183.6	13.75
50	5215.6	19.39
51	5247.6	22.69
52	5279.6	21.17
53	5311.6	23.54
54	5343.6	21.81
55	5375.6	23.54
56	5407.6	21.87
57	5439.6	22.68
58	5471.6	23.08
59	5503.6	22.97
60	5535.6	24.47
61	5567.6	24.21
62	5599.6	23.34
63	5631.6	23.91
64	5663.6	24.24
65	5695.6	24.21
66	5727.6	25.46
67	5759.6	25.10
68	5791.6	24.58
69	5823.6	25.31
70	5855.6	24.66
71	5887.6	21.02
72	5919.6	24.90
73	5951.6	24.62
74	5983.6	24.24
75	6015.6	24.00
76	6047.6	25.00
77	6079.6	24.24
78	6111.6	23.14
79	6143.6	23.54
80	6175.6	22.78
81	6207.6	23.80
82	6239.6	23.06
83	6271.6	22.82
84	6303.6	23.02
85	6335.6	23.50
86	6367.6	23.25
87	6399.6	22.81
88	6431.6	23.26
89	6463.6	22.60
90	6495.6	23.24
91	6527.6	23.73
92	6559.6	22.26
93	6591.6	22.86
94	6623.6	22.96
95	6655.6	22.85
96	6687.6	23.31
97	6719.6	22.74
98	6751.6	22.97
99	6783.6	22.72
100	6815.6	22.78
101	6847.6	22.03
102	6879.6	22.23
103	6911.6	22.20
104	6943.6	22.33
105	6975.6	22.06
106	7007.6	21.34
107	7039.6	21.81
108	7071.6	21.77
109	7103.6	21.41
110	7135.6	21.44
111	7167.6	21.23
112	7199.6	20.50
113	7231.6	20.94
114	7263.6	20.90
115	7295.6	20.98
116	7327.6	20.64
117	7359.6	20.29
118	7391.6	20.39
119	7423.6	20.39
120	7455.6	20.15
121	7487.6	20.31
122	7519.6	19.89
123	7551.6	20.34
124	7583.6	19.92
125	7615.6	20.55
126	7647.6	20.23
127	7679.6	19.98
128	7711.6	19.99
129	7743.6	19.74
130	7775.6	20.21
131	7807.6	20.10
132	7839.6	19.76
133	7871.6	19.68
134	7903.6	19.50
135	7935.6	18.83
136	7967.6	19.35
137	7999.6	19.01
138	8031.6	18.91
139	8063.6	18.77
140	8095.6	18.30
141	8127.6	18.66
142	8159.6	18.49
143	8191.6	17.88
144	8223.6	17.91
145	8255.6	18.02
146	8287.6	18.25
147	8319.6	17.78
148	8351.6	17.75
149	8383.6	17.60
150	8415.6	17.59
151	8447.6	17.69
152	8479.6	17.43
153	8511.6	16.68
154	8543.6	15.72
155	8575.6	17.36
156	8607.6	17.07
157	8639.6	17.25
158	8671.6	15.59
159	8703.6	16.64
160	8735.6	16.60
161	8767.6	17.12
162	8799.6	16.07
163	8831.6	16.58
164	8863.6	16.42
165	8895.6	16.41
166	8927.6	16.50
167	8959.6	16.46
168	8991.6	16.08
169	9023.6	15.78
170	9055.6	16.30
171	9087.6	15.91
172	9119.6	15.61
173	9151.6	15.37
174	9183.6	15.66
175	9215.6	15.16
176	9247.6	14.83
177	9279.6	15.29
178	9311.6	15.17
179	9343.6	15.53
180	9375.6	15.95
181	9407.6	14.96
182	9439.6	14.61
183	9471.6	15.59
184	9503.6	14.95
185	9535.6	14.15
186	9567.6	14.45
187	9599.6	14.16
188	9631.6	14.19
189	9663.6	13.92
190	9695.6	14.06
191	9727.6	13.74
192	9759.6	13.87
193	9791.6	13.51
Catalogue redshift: 0.00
